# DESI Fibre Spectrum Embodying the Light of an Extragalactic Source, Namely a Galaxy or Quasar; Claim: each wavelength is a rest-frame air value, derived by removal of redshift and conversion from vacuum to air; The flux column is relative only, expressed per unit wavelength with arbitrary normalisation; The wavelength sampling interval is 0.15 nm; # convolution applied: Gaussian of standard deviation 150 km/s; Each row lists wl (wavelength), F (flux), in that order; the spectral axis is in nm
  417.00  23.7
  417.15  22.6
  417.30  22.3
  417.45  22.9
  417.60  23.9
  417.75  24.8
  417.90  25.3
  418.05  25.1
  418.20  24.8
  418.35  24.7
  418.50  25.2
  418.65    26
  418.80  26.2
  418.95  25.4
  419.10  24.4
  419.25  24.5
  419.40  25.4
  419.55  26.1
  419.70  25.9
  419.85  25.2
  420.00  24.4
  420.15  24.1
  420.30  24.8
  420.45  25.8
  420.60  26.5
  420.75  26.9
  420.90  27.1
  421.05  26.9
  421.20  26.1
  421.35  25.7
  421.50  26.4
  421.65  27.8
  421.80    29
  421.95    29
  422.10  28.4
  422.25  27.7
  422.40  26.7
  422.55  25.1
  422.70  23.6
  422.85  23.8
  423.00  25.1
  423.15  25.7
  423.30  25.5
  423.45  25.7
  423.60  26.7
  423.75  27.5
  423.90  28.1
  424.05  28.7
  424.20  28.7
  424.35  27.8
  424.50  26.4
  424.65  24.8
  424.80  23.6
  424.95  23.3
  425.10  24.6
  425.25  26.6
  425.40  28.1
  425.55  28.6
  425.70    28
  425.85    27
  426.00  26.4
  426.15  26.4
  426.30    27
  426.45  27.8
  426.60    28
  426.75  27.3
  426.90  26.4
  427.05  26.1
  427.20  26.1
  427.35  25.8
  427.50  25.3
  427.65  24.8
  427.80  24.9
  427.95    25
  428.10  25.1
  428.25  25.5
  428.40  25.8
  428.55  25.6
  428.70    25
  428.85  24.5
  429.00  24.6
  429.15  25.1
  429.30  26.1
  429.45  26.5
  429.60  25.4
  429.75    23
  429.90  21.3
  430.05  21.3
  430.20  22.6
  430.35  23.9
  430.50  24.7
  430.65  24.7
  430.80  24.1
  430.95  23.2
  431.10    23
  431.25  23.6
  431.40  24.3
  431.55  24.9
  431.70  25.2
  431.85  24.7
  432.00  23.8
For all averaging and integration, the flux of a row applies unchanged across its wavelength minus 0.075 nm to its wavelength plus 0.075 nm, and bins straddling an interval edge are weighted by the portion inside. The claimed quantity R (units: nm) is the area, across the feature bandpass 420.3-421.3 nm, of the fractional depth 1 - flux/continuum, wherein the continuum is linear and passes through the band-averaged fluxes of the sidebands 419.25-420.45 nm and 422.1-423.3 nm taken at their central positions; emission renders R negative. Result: -0.044 nm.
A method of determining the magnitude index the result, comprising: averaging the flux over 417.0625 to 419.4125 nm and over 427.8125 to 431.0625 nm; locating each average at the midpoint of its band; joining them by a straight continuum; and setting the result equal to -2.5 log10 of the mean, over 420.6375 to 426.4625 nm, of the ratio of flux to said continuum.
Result -0.09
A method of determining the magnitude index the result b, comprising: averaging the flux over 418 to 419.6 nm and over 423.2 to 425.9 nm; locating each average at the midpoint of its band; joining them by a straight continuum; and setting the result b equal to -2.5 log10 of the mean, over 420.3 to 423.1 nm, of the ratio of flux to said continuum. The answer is -0.02 mag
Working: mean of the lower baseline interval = 25.2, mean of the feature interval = 26.5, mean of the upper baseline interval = 26.6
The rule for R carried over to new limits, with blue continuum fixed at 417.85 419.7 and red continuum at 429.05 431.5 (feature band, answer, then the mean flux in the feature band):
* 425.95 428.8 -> -0.20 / 26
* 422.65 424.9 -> -0.13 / 26.1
